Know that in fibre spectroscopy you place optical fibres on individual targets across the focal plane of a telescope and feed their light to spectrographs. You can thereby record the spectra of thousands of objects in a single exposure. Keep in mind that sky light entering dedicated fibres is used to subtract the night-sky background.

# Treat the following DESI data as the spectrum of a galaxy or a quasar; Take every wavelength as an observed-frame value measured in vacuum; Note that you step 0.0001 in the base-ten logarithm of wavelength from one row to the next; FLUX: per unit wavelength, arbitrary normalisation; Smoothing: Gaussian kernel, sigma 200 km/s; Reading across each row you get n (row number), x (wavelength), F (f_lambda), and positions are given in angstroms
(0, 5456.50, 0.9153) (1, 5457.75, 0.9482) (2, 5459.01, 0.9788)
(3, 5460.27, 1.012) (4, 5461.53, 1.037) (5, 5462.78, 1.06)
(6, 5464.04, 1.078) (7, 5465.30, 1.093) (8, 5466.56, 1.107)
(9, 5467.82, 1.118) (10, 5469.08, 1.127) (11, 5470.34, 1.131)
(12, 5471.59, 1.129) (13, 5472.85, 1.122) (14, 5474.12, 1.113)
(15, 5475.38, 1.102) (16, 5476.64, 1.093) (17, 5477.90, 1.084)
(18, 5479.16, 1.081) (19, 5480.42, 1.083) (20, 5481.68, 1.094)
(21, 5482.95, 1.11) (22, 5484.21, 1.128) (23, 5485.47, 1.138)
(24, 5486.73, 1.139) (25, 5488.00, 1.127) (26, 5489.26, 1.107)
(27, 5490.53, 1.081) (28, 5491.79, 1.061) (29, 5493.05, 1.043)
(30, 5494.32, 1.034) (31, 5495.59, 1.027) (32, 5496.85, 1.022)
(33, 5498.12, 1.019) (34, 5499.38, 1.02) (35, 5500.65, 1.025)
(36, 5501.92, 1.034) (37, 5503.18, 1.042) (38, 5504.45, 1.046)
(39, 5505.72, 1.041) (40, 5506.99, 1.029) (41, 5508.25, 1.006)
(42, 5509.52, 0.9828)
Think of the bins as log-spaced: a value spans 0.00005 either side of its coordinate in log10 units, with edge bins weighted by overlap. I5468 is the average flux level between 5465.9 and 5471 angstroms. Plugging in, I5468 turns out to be 1.12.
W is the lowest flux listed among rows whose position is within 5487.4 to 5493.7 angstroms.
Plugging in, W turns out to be 1.043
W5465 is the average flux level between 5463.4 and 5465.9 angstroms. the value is 1.08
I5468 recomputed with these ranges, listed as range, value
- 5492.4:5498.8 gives 1.03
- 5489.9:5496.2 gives 1.05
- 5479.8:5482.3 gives 1.09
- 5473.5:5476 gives 1.11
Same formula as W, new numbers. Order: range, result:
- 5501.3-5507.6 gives 1.029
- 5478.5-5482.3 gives 1.081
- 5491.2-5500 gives 1.019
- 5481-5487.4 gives 1.094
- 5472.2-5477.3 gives 1.093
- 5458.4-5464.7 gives 0.9788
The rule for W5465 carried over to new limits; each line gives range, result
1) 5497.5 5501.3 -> 1.02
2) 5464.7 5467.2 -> 1.1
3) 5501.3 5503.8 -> 1.04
